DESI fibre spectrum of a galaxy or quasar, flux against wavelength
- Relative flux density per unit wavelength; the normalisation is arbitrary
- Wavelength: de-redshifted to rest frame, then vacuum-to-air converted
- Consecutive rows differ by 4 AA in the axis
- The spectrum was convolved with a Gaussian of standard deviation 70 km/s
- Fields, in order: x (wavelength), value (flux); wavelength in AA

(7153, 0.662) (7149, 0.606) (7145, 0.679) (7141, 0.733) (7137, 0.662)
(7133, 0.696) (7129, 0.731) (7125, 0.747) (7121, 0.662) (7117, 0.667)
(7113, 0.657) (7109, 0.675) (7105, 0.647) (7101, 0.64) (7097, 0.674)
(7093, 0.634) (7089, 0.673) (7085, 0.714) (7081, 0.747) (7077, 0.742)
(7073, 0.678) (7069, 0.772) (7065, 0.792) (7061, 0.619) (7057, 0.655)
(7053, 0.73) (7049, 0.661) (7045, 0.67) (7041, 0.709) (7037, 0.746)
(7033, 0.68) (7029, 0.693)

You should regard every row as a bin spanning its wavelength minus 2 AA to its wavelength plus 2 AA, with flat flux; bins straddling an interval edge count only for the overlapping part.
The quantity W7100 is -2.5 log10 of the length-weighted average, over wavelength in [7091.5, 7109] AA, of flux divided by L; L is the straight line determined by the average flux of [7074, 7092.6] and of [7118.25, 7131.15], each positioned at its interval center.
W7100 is 0.09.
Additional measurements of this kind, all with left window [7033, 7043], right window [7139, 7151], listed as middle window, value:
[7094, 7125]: 0.04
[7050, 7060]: 0.04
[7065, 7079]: -0.05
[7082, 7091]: 0.00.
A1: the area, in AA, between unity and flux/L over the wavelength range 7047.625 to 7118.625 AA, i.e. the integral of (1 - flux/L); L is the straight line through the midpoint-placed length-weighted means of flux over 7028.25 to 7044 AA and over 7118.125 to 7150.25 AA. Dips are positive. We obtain 1.09 AA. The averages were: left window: 0.706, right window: 0.691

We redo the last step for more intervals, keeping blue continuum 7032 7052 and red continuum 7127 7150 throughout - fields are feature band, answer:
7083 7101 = 0.6 AA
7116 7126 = 0.0 AA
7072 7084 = -0.6 AA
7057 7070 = -0.4 AA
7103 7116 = 0.6 AA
